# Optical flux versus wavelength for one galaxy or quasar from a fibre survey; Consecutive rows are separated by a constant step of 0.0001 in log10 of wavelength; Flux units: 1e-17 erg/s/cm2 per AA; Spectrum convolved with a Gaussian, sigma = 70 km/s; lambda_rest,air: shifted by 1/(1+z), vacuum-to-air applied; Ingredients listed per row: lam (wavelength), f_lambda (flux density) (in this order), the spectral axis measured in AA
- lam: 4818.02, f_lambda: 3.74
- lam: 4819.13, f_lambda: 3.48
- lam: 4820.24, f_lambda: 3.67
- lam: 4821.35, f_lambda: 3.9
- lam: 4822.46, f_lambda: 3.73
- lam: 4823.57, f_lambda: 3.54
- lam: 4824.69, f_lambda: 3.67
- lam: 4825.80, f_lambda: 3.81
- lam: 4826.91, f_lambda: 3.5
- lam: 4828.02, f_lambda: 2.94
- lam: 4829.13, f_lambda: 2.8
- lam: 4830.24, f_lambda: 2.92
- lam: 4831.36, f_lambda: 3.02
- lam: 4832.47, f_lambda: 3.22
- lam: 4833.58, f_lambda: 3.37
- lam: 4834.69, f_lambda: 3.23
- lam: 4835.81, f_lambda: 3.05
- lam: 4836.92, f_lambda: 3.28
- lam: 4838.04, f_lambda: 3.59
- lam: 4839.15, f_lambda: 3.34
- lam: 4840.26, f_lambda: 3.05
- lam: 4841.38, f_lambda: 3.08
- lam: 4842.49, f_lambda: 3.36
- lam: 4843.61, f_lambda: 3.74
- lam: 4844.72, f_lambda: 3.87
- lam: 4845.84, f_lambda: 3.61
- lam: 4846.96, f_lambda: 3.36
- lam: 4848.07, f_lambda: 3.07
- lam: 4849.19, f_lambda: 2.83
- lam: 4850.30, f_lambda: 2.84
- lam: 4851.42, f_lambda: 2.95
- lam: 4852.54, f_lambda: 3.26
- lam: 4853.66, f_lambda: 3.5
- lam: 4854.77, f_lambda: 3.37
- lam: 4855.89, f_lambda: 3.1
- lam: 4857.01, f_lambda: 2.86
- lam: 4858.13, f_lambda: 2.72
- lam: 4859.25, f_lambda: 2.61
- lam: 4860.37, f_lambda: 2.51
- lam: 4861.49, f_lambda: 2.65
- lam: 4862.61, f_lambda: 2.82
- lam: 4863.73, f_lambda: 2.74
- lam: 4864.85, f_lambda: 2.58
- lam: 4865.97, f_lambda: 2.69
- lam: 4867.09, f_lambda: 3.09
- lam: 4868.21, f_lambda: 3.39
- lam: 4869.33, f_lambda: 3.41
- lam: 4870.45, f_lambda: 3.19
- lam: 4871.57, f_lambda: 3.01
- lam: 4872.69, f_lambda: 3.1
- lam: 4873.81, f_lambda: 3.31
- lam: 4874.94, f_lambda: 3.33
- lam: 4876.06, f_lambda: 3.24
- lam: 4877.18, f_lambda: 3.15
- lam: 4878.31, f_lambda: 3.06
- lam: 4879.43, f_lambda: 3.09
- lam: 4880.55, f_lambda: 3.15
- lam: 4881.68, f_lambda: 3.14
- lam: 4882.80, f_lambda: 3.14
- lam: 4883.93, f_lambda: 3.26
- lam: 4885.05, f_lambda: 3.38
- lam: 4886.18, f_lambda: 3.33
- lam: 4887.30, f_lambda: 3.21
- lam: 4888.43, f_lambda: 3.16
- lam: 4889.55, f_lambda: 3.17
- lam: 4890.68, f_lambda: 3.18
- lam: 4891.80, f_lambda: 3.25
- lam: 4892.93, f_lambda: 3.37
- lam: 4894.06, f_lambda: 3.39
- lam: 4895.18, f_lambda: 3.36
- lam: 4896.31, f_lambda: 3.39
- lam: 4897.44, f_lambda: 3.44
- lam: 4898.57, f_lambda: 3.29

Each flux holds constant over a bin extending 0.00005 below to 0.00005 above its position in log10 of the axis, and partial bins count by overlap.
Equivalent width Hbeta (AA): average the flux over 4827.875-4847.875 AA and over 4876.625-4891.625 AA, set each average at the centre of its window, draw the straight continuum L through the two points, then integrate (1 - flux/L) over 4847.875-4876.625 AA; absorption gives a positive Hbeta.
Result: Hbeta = 2.0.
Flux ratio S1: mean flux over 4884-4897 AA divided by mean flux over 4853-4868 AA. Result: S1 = 1.14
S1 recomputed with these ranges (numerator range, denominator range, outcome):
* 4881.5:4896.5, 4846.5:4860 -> 1.08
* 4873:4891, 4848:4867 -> 1.11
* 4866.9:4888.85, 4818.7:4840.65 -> 0.96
